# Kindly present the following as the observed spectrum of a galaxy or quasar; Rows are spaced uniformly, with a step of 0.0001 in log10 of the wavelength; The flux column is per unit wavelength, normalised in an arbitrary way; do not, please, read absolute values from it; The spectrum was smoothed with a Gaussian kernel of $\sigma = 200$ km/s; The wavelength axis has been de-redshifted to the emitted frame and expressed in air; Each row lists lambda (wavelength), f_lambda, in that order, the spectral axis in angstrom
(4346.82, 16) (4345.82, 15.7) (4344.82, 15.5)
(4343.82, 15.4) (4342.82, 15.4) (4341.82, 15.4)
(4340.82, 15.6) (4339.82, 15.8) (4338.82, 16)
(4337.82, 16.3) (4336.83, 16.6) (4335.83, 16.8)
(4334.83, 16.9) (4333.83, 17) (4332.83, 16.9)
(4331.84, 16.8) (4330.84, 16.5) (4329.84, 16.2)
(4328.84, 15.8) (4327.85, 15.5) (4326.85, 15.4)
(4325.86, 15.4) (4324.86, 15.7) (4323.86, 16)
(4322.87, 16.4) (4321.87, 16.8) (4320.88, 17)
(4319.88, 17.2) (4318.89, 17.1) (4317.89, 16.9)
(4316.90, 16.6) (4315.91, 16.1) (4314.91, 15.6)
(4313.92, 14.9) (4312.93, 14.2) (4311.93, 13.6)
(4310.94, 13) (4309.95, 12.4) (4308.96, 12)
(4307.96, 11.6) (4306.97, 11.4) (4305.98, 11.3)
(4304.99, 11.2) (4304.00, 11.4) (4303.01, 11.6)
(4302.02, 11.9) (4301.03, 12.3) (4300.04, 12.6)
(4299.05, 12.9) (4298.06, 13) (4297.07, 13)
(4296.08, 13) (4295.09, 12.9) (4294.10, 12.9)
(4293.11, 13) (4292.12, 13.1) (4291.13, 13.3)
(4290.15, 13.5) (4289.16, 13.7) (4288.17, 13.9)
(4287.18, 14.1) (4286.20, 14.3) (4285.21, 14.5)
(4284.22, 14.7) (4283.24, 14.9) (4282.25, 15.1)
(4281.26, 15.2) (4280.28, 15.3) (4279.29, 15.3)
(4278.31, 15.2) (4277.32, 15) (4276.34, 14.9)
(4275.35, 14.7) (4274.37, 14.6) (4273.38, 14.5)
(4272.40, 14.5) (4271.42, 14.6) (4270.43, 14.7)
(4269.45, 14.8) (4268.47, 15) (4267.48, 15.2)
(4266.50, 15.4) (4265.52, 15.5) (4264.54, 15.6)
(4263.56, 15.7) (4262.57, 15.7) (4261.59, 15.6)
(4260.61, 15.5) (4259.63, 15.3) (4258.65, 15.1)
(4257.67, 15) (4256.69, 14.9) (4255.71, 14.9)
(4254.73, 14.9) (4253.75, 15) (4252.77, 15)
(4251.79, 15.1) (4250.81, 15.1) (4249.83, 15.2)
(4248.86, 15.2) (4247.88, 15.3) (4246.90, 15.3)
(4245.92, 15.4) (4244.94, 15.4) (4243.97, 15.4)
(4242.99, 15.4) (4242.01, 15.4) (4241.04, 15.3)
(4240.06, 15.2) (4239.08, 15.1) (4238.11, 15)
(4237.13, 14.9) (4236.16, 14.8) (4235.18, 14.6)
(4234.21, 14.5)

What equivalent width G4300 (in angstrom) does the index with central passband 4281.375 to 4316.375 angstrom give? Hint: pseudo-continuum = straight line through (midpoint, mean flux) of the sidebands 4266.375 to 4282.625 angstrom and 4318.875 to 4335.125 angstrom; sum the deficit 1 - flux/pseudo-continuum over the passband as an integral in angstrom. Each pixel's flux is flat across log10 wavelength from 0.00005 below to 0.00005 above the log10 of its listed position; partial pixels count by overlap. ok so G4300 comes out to 5.2 angstrom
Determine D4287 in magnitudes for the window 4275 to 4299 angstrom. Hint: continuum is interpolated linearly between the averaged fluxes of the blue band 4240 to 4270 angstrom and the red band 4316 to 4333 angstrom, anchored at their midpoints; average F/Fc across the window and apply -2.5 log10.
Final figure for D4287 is 0.12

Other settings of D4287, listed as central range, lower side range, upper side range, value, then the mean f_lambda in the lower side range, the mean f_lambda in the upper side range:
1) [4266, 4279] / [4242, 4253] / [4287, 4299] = -0.053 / 15.3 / 13.2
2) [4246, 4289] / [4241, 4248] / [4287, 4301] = -0.050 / 15.4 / 13.1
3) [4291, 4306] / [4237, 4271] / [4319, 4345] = 0.254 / 15.2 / 16.2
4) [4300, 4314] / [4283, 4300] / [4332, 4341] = 0.184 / 13.5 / 16.5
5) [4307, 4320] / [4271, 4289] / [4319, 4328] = 0.098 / 14.7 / 16.2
